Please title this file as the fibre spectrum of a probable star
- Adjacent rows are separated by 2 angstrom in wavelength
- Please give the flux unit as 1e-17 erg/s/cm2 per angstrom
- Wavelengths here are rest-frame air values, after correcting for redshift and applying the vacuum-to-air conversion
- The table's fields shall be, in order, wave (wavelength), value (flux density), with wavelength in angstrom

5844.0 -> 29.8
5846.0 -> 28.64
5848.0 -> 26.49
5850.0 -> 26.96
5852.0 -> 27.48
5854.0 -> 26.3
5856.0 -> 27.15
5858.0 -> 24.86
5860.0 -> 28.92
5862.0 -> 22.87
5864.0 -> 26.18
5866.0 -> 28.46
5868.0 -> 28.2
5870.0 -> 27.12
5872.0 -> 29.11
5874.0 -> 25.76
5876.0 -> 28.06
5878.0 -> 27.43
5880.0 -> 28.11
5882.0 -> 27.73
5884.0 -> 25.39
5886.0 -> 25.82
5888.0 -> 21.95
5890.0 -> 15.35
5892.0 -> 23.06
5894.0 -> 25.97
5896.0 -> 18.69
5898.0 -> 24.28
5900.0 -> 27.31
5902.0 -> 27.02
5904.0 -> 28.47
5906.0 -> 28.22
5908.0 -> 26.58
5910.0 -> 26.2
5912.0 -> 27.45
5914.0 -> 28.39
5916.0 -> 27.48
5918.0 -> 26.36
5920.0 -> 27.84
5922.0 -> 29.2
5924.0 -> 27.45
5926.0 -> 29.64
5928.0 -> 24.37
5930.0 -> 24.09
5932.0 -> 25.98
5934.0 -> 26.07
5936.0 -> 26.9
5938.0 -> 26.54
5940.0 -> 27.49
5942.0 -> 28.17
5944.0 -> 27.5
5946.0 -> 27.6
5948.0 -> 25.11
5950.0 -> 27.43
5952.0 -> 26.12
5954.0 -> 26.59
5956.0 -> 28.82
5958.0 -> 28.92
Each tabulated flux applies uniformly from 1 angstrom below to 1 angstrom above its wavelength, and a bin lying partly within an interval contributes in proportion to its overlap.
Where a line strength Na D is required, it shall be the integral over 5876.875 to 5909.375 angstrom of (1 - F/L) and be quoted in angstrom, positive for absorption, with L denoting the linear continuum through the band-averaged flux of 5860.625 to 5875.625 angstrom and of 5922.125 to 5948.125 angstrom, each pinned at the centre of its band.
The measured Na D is 2.14 angstrom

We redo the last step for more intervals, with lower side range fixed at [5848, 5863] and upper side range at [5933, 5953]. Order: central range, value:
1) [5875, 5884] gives -0.4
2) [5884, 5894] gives 1.6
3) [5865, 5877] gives -0.6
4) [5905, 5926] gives -0.7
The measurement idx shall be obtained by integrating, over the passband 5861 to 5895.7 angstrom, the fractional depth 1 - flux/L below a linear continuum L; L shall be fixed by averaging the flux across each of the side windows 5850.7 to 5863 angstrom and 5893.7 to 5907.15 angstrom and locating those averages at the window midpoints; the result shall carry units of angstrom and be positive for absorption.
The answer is 0.6 angstrom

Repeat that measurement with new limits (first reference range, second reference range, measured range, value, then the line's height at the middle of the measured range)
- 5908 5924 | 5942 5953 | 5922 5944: 0.3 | 27.2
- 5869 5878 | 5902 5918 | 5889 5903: 2.2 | 27.5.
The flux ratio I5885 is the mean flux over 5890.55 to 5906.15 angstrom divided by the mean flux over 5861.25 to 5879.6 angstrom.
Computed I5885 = 0.9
